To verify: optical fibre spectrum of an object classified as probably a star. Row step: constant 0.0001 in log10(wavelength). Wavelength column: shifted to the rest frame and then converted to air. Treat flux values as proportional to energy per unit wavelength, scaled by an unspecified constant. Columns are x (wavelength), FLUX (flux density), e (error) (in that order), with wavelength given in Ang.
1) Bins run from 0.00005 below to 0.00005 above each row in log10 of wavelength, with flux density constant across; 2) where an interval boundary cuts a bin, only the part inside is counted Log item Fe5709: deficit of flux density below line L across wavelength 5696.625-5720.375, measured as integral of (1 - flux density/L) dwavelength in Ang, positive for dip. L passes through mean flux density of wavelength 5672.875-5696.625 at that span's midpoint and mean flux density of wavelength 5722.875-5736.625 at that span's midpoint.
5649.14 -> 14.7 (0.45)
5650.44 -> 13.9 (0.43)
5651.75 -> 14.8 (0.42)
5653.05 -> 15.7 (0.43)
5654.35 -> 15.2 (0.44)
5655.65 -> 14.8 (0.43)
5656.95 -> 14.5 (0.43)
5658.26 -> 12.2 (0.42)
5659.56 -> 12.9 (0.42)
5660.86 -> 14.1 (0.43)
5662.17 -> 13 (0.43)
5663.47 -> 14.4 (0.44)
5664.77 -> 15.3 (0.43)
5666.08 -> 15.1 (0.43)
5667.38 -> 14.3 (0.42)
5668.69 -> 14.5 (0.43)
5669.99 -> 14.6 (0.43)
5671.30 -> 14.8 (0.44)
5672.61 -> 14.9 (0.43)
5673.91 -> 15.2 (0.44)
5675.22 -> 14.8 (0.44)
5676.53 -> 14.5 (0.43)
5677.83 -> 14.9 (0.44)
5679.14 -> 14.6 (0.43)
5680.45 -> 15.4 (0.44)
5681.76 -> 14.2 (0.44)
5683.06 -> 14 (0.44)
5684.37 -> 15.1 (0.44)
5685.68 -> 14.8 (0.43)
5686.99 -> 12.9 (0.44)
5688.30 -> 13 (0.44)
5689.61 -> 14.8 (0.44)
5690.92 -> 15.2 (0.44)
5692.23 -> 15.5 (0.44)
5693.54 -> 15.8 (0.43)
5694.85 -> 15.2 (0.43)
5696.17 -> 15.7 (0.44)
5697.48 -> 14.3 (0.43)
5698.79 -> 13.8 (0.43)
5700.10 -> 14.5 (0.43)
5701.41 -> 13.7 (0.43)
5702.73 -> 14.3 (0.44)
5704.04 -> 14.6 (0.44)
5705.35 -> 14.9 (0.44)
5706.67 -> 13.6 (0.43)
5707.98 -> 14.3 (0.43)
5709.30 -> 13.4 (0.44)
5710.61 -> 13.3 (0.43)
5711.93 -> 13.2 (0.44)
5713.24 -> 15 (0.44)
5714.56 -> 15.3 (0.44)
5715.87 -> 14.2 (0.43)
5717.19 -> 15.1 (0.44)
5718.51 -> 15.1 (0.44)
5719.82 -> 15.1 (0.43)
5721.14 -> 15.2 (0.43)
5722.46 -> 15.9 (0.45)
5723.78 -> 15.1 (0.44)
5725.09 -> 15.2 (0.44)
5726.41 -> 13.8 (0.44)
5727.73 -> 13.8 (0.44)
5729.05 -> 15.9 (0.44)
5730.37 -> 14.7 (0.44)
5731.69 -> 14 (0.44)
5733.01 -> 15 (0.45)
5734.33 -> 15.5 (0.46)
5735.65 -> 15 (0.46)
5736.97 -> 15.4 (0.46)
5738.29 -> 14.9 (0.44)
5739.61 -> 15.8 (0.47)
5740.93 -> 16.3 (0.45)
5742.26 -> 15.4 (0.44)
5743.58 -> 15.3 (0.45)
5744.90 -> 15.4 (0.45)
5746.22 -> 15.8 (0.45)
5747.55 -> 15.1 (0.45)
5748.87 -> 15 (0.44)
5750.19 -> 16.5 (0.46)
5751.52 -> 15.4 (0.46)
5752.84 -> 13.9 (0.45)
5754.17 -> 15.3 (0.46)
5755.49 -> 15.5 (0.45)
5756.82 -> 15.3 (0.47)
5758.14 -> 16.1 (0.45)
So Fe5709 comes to 0.8 Ang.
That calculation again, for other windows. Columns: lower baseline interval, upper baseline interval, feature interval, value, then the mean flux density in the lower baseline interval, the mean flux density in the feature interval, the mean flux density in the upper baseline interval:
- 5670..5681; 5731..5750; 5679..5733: 1.77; 14.9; 14.6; 15.3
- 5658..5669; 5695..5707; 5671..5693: -0.62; 14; 14.6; 14.4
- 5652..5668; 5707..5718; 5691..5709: -0.49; 14.3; 14.6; 14.2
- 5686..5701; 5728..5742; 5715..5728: 0.11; 14.6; 14.9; 15.2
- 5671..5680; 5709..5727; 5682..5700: 0.19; 14.8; 14.6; 14.7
